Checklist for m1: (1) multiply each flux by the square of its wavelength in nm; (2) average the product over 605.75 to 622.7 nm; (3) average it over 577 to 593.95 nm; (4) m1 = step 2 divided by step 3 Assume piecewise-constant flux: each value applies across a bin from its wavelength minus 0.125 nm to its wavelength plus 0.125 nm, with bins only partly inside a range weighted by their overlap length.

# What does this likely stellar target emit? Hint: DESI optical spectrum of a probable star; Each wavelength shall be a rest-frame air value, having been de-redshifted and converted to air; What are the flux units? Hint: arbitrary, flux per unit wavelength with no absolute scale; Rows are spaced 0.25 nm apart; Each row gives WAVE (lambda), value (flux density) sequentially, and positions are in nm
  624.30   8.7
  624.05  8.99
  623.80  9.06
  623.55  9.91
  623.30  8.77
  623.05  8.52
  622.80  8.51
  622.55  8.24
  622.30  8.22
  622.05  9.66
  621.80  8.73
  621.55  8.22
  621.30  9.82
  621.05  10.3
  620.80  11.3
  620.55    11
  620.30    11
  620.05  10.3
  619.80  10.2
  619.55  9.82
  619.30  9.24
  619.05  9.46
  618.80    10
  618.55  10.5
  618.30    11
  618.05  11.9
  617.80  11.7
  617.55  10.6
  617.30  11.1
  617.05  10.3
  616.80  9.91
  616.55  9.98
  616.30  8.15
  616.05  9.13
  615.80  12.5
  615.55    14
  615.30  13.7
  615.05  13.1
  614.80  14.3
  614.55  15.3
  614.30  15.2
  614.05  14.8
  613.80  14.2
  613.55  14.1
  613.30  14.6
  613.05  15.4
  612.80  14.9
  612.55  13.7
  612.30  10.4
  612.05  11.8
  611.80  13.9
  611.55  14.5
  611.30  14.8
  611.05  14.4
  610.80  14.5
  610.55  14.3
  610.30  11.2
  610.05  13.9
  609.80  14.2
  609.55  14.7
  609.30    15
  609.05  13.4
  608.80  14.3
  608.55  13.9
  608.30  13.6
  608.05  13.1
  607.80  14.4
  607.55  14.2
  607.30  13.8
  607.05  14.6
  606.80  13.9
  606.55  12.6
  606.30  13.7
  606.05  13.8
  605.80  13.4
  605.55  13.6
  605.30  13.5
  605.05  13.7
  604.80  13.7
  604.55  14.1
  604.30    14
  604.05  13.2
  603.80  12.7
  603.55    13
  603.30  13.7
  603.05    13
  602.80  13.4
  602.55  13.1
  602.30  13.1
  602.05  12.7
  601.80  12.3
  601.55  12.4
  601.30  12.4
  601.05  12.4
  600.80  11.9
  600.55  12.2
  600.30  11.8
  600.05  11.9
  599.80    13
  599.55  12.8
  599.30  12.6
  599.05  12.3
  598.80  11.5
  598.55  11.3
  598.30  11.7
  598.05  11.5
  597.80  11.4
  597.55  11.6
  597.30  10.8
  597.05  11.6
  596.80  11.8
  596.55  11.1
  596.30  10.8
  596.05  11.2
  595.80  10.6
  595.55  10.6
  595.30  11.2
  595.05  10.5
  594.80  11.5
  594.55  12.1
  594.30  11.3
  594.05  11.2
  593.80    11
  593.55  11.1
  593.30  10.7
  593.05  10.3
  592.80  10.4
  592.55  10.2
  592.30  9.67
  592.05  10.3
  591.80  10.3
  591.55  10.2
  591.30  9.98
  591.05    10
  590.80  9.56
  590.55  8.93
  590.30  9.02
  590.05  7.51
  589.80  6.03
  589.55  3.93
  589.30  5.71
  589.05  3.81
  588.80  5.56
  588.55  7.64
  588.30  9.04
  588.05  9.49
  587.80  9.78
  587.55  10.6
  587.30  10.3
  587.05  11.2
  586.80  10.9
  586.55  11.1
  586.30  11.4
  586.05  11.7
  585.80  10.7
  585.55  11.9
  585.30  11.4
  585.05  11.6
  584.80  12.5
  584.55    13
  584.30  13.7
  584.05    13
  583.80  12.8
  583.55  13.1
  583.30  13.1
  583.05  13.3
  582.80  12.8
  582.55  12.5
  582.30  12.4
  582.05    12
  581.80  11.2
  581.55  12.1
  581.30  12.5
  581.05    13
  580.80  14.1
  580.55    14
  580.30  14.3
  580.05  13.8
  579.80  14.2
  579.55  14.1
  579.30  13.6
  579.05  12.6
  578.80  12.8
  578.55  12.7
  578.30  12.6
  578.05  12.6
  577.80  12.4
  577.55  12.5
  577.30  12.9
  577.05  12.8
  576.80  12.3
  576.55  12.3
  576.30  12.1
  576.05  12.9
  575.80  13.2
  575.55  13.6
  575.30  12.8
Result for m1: 1.22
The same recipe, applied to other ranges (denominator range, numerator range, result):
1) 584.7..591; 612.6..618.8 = 1.48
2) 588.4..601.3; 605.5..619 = 1.33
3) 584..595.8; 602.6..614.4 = 1.46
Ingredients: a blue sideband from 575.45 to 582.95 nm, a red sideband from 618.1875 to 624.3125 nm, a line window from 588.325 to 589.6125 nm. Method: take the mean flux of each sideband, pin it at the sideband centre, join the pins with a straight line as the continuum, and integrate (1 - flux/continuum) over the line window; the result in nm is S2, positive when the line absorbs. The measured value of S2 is 0.68 nm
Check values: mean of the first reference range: 12.9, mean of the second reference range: 9.59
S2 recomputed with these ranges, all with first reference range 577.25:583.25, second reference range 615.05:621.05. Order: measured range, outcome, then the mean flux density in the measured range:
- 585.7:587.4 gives 0.207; 11.1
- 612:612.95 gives -0.150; 12.8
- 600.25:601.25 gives -0.030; 12.1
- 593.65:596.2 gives 0.209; 11.1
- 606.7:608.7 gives -0.452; 13.9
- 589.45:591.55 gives 0.691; 8.29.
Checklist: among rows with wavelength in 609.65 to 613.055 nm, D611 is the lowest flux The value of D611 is 10.4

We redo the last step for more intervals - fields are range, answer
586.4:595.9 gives 3.81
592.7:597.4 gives 10.3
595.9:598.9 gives 10.8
